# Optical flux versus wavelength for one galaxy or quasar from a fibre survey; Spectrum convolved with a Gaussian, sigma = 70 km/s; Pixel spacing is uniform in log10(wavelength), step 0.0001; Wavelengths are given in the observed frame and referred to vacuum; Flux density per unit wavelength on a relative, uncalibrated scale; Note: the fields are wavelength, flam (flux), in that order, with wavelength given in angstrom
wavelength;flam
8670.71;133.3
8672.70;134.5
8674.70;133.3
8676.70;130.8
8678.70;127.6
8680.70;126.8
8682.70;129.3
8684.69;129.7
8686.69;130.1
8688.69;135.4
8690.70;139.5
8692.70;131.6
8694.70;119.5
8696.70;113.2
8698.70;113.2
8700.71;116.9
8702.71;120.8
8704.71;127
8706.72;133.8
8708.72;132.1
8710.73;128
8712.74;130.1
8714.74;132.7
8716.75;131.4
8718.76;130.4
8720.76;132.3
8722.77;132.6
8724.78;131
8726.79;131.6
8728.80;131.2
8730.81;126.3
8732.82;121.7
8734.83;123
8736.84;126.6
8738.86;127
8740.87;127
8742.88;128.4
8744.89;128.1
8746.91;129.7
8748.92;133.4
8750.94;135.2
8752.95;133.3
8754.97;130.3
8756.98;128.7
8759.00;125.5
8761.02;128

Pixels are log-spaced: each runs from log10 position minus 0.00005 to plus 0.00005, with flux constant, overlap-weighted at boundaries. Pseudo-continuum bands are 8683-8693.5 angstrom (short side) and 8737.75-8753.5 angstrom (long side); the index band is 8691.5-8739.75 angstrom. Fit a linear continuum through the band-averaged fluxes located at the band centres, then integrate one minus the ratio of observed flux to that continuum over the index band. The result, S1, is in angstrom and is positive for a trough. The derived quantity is 1.7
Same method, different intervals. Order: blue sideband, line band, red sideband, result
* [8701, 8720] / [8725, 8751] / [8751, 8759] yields 0.4 angstrom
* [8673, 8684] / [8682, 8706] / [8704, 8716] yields 0.9 angstrom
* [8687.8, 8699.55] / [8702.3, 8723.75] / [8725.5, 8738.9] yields -0.7 angstrom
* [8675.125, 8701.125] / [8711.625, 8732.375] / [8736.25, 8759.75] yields -0.4 angstrom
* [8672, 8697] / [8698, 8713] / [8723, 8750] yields 0.4 angstrom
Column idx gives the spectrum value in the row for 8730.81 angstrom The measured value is 126.3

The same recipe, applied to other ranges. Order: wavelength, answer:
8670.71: 133.3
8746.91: 129.7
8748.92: 133.4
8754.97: 130.3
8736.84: 126.6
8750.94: 135.2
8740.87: 127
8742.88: 128.4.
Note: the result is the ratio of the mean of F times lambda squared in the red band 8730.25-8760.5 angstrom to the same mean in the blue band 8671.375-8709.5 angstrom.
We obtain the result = 1.0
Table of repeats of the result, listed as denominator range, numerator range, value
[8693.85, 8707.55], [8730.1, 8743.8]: 1.05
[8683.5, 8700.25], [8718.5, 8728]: 1.05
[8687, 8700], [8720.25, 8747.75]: 1.03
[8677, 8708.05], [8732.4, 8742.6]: 1.00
